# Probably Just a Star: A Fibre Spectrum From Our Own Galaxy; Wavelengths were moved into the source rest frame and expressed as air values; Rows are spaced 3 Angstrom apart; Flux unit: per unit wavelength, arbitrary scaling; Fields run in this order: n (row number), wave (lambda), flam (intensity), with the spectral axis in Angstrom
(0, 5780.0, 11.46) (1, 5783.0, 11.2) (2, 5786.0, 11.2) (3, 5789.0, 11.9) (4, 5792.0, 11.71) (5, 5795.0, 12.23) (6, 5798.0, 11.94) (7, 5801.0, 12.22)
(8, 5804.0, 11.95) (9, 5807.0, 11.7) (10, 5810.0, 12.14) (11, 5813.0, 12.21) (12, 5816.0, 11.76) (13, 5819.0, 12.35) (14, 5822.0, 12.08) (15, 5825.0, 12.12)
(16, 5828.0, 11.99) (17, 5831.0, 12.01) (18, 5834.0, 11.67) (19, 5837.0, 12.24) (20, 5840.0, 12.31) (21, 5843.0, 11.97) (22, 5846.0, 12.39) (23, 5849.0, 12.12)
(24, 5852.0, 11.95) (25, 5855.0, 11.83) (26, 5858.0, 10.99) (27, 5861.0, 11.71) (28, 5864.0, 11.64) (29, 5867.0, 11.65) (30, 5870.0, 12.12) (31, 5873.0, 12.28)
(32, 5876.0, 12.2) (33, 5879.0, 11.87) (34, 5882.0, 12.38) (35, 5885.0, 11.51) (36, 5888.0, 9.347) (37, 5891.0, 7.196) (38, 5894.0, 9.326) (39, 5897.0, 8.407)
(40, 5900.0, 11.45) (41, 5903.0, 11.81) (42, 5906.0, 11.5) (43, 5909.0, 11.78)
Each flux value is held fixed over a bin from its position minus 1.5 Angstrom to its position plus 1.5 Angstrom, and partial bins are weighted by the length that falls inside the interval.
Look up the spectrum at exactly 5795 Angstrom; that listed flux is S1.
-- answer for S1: 12.23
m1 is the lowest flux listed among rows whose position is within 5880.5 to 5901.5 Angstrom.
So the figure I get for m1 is 7.196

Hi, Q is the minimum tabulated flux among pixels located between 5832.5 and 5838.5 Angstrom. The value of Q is 11.67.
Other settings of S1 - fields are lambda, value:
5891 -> 7.196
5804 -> 11.95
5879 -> 11.87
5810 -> 12.14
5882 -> 12.38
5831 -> 12.01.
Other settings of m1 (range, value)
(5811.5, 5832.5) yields 11.76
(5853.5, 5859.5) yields 10.99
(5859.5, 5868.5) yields 11.64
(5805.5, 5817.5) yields 11.7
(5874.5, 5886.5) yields 11.51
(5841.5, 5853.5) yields 11.95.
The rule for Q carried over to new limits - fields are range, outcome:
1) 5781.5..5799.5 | 11.2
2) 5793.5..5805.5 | 11.94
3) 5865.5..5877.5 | 11.65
